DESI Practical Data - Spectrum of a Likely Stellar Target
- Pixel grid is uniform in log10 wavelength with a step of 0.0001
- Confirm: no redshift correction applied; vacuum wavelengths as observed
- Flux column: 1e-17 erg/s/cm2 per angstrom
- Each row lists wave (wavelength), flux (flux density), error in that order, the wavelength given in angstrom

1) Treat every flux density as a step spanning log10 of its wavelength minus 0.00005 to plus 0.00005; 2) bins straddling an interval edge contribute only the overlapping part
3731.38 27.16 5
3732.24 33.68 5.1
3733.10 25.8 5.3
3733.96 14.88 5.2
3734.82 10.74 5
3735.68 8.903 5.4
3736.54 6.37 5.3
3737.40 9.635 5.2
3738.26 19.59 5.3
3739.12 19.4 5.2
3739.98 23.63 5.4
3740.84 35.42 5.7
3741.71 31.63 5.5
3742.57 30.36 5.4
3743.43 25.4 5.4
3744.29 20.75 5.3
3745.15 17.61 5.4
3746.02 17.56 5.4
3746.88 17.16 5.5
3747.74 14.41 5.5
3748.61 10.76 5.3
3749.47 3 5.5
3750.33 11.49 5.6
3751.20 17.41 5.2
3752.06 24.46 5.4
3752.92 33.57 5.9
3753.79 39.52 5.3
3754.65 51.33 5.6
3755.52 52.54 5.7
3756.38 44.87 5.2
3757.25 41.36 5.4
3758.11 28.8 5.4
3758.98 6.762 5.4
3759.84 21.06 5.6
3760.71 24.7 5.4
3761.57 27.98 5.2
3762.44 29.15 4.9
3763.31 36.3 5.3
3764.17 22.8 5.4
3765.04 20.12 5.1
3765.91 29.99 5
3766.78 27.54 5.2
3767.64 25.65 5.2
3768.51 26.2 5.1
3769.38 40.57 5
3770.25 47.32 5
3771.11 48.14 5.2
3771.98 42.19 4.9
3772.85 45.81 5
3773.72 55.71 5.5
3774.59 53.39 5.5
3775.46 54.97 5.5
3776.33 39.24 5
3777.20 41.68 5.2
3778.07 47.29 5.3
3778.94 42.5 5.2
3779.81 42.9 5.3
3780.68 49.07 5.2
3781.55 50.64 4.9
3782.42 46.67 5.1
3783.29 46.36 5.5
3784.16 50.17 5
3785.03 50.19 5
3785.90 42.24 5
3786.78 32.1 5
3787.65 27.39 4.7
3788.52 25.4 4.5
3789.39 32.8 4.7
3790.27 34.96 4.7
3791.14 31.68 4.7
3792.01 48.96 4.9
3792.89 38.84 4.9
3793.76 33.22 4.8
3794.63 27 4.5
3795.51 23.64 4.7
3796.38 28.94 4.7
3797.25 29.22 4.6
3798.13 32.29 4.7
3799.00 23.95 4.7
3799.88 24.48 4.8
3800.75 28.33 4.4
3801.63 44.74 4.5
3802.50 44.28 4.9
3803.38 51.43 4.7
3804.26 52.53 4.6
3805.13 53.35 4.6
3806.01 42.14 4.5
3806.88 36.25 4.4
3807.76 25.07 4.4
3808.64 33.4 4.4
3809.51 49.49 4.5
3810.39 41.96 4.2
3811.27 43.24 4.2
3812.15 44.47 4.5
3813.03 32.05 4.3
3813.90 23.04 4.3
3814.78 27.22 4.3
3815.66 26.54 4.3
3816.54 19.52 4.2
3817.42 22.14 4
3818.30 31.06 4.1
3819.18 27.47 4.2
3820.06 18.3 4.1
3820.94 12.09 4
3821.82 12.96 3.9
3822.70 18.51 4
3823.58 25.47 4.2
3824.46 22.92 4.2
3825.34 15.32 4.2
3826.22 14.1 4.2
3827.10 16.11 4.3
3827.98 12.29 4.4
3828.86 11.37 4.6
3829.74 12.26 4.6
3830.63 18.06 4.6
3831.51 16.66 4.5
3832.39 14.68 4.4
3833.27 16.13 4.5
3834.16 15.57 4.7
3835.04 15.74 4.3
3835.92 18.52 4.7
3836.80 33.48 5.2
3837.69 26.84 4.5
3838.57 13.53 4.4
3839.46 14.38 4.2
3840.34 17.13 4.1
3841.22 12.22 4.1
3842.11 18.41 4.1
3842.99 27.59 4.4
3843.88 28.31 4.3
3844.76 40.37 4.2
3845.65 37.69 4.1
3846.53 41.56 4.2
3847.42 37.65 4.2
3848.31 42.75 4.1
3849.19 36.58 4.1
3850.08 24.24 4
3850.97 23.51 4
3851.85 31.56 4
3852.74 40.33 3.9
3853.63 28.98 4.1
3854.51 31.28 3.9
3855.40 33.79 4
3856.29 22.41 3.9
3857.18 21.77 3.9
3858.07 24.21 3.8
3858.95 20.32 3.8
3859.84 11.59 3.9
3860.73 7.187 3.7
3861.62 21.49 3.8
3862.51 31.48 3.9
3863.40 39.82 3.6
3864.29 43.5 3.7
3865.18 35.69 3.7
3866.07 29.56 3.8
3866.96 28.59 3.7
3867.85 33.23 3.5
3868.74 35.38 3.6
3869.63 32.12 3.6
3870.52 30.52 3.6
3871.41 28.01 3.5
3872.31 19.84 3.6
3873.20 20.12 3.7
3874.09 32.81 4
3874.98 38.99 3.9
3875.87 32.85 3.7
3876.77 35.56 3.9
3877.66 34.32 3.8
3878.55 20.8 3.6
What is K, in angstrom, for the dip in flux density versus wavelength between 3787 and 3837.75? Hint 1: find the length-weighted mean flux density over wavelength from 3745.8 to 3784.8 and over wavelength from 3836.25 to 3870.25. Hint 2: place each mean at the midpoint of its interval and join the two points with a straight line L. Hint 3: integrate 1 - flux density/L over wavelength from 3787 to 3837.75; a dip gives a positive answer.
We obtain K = 5.5 angstrom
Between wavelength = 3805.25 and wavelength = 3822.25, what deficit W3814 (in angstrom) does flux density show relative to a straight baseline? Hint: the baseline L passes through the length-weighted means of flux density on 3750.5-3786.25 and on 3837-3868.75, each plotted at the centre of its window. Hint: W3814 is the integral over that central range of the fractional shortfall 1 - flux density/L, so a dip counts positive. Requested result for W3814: 1.3 angstrom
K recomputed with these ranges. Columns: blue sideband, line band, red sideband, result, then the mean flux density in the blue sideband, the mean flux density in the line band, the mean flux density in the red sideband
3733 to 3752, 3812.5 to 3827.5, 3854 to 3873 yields 1.5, 17.8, 21.6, 27.6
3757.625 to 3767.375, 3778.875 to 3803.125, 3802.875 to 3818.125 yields -4.0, 25.1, 36.9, 36.6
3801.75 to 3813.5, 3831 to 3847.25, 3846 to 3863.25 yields 4.8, 42.3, 23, 28.3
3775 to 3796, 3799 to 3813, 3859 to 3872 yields -1.2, 40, 40.2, 28.8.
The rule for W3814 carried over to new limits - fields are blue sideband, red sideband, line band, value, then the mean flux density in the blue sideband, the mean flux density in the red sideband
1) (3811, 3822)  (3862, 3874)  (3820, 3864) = 8.9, 26.2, 31.4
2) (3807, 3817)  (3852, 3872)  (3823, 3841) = 8.0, 33.3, 28.7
